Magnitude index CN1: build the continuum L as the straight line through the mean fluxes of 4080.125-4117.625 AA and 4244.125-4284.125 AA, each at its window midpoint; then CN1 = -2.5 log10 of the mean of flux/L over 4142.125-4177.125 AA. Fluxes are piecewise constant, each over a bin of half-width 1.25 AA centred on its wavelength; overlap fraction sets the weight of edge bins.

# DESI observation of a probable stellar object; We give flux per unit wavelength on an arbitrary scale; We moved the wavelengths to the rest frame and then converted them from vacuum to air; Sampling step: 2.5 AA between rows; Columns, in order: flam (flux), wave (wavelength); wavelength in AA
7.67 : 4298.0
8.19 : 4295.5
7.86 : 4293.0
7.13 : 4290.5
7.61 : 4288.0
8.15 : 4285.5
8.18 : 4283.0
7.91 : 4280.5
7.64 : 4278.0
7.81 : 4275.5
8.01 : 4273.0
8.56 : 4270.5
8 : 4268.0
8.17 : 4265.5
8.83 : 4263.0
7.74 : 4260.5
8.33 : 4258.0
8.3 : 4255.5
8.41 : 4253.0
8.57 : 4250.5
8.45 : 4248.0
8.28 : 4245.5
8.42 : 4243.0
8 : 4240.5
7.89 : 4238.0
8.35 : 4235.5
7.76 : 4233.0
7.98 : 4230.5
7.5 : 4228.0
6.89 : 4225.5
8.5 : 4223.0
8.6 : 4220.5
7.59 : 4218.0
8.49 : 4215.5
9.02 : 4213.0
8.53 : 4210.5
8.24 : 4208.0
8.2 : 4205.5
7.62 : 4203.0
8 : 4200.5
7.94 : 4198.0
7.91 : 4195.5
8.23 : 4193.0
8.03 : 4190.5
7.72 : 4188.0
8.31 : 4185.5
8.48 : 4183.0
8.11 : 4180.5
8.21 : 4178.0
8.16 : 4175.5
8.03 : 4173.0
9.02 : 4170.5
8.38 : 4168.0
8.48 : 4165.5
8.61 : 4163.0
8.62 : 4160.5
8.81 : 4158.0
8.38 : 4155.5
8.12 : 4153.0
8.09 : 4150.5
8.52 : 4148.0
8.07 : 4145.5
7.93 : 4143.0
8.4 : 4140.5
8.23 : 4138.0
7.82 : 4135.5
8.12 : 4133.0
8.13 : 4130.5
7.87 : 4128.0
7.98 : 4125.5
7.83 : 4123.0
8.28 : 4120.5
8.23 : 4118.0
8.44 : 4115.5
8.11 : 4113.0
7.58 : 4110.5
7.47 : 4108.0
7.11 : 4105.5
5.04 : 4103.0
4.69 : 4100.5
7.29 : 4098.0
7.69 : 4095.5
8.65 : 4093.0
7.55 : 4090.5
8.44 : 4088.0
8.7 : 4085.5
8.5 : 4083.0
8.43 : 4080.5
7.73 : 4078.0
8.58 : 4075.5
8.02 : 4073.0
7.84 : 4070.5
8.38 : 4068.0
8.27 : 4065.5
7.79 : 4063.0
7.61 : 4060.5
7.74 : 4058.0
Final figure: -0.08 mag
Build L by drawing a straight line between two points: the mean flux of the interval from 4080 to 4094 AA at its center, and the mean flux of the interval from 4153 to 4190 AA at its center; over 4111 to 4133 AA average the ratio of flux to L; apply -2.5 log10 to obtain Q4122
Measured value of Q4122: 0.04 mag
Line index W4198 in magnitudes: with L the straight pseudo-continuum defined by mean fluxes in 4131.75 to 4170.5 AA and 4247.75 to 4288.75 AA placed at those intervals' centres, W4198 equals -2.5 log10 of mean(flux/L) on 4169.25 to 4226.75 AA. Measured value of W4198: 0.01 mag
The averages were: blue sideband 8.33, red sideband 8.16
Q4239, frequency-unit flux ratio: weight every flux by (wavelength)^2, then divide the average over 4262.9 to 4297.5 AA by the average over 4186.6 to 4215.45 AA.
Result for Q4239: 1.02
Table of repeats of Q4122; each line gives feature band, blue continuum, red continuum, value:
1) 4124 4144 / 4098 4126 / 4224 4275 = -0.09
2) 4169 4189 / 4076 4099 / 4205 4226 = 0.00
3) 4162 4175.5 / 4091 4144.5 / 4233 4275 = -0.08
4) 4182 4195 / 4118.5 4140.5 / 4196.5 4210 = -0.01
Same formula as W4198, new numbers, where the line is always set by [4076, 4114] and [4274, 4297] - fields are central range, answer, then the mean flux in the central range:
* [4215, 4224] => -0.073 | 8.27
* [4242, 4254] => -0.087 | 8.43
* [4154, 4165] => -0.126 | 8.59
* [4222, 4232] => 0.006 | 7.7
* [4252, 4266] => -0.069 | 8.3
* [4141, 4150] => -0.077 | 8.19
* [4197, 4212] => -0.054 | 8.11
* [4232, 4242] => -0.035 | 8.02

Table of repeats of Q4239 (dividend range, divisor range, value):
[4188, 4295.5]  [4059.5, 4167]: 1.08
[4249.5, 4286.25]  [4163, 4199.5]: 1.03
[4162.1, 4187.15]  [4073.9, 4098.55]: 1.07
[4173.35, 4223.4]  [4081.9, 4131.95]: 1.11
